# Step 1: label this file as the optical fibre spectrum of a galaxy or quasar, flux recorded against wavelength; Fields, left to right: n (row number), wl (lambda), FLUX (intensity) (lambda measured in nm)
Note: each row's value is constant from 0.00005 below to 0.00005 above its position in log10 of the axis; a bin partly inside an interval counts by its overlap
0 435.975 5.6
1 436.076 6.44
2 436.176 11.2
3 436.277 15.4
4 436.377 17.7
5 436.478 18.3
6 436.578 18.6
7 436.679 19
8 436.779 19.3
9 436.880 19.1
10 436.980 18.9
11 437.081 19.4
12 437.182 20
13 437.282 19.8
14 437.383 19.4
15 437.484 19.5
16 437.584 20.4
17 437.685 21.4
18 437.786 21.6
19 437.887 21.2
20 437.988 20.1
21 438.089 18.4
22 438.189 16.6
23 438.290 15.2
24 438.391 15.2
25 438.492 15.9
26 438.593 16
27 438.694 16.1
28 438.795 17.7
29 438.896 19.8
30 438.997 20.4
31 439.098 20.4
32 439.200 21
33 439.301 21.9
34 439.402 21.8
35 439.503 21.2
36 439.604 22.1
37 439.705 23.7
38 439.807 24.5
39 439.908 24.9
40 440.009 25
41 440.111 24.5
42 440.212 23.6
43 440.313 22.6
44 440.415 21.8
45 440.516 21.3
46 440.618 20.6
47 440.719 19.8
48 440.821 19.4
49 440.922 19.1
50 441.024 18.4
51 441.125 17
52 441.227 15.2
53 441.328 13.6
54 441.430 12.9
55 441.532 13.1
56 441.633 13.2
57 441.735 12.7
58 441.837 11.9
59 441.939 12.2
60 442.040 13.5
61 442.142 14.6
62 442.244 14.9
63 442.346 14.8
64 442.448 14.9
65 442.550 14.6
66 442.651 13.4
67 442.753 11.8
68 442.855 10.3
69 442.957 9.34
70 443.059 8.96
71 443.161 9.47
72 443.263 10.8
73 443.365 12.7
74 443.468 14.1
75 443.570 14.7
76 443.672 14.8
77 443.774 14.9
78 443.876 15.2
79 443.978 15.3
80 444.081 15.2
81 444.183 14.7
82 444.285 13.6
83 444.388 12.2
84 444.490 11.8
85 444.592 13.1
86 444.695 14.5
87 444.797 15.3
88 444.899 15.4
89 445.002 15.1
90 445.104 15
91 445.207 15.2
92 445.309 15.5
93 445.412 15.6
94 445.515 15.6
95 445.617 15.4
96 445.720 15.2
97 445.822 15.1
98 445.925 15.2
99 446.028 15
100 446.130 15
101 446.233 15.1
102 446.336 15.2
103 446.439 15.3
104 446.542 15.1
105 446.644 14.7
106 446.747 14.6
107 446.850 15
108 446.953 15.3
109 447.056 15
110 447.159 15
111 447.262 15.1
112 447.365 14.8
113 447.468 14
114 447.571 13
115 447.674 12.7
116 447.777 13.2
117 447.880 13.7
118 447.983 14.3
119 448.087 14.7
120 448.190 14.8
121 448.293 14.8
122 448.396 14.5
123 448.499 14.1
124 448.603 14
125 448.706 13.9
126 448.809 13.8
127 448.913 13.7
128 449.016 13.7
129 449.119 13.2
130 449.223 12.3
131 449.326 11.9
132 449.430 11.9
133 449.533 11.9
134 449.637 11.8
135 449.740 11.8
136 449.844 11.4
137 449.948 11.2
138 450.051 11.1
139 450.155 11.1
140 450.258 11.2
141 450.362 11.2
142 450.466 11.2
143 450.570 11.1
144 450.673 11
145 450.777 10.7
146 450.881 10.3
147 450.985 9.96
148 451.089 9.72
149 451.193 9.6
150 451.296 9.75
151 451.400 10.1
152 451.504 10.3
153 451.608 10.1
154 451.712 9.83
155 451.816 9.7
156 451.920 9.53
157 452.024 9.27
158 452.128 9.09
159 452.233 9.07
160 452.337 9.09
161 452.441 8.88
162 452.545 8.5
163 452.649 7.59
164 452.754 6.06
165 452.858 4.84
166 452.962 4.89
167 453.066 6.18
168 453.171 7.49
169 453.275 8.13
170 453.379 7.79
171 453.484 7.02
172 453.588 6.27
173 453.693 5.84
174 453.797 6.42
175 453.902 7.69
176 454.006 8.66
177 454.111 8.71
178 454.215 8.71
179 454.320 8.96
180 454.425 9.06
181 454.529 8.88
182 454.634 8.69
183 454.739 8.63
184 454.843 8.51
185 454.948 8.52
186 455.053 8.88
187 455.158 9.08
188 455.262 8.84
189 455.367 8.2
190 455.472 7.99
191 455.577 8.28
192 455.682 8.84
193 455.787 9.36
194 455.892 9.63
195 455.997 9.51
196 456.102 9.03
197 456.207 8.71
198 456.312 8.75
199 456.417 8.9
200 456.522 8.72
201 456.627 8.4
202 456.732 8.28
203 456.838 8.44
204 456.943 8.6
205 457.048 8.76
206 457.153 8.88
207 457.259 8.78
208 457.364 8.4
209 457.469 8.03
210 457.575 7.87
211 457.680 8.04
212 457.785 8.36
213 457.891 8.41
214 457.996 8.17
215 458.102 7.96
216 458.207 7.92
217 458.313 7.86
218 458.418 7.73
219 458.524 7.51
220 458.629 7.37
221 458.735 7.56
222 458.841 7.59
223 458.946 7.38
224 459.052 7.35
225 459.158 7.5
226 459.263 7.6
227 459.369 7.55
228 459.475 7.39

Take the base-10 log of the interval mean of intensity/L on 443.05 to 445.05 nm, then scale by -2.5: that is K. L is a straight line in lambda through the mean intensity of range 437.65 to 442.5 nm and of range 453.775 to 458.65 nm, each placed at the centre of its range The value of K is 0.17 mag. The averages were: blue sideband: 18.5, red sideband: 8.49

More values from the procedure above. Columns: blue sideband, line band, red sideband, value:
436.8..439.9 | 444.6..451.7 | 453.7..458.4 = 0.02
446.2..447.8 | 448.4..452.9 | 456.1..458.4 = 0.16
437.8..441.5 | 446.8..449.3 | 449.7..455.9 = -0.10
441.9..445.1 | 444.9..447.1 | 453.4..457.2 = -0.22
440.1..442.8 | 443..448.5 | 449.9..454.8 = -0.08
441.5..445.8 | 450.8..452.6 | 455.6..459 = 0.10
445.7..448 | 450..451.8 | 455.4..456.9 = 0.16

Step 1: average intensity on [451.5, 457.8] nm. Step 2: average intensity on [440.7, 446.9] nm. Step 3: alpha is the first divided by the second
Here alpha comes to 0.6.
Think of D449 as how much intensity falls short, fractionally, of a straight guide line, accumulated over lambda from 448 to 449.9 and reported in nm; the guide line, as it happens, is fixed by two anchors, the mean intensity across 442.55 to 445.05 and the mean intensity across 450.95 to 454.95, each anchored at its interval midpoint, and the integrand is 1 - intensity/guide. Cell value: -0.50 nm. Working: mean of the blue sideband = 13.2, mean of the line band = 13.2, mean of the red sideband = 8.35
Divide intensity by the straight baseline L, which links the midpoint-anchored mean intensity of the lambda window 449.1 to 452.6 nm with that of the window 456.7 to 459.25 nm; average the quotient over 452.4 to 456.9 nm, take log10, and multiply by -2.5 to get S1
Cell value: 0.13 mag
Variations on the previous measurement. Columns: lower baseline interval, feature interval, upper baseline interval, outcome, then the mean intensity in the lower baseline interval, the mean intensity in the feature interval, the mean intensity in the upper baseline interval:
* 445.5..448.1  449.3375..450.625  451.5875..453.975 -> -0.04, 14.7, 11.4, 7.77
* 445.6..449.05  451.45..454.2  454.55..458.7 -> 0.35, 14.5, 7.97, 8.48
